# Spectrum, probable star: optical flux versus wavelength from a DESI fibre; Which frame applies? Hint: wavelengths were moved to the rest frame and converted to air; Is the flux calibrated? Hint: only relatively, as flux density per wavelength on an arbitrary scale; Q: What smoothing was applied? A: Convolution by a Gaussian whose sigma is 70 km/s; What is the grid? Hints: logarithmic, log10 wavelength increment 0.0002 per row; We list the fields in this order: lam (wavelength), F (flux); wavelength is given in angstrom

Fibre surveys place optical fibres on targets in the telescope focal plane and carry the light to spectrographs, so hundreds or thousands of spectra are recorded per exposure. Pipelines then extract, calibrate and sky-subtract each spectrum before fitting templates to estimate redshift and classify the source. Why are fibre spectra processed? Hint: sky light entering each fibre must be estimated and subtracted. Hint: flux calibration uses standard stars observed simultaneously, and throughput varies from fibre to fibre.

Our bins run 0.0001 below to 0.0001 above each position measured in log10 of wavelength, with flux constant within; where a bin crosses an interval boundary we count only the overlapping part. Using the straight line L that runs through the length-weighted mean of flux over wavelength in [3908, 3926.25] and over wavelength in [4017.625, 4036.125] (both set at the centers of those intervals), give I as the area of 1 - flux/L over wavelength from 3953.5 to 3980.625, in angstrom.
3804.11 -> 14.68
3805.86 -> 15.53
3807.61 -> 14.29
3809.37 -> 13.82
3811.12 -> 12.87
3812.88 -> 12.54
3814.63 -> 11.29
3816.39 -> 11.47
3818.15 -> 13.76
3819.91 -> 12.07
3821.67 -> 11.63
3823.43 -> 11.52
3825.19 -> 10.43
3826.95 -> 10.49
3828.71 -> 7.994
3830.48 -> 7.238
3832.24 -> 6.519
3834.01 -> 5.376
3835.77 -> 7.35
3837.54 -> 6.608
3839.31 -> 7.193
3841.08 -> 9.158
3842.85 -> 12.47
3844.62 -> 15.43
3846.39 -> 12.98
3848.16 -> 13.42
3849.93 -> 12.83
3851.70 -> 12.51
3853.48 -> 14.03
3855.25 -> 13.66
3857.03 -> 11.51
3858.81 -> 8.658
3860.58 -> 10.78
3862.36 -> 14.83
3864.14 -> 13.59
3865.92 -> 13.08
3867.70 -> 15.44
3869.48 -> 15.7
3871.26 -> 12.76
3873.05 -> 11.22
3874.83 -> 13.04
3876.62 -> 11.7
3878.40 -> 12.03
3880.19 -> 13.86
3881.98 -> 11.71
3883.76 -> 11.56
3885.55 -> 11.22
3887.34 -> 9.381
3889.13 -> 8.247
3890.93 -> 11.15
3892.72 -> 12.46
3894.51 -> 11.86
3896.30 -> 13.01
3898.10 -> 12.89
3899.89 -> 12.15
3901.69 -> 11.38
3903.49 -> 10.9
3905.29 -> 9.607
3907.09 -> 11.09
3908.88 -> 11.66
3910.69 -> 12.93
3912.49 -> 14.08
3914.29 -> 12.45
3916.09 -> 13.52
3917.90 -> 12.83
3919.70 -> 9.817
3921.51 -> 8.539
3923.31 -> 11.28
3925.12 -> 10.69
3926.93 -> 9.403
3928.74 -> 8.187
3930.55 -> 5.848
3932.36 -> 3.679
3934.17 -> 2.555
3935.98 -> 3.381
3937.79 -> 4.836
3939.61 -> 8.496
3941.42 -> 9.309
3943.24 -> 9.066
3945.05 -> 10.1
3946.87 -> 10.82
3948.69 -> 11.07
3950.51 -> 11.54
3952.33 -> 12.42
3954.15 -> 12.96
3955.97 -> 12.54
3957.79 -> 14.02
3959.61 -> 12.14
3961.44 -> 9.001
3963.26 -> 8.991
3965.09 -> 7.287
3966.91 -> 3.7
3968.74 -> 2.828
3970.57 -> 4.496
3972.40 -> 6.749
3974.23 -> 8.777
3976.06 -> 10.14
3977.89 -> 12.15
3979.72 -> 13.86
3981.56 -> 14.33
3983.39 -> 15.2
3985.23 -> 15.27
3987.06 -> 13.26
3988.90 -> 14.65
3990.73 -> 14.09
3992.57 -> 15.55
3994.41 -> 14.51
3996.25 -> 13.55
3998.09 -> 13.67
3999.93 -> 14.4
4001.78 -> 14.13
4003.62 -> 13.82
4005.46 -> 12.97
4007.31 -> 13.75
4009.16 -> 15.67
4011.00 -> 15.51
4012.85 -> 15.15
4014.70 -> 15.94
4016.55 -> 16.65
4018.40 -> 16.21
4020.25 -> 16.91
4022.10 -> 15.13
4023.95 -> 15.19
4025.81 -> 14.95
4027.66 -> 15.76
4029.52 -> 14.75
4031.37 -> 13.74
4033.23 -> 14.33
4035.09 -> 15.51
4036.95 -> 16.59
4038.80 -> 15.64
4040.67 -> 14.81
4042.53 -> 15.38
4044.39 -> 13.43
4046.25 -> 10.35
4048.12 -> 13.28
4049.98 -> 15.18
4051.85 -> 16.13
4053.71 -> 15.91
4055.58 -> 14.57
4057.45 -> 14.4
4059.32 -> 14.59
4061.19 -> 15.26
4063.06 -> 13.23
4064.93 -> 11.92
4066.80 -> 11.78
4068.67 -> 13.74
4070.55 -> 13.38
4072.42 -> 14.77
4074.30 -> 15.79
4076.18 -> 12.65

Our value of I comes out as 8.2 angstrom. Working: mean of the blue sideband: 11.7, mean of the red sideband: 15.2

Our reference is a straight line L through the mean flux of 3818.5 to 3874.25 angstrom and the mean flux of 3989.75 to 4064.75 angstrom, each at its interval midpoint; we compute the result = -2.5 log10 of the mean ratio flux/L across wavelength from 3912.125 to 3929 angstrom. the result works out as 0.15 mag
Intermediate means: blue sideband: 11.3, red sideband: 14.7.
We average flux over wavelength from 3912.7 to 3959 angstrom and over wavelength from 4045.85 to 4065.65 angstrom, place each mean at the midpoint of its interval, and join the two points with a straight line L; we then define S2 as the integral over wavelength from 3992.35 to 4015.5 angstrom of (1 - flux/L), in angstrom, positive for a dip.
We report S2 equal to -4.2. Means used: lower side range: 9.66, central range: 14.5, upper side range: 14.2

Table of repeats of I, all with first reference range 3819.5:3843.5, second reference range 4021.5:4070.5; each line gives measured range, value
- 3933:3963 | 5.97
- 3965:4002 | 3.67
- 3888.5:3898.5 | -1.07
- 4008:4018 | -1.61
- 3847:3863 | -4.95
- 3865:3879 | -4.52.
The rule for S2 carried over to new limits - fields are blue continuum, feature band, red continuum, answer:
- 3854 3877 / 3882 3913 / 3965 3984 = 0.5 angstrom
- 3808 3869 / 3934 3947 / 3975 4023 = 5.8 angstrom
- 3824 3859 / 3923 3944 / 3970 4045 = 9.0 angstrom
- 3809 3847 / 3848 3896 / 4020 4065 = -4.4 angstrom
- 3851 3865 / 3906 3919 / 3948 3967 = -1.2 angstrom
